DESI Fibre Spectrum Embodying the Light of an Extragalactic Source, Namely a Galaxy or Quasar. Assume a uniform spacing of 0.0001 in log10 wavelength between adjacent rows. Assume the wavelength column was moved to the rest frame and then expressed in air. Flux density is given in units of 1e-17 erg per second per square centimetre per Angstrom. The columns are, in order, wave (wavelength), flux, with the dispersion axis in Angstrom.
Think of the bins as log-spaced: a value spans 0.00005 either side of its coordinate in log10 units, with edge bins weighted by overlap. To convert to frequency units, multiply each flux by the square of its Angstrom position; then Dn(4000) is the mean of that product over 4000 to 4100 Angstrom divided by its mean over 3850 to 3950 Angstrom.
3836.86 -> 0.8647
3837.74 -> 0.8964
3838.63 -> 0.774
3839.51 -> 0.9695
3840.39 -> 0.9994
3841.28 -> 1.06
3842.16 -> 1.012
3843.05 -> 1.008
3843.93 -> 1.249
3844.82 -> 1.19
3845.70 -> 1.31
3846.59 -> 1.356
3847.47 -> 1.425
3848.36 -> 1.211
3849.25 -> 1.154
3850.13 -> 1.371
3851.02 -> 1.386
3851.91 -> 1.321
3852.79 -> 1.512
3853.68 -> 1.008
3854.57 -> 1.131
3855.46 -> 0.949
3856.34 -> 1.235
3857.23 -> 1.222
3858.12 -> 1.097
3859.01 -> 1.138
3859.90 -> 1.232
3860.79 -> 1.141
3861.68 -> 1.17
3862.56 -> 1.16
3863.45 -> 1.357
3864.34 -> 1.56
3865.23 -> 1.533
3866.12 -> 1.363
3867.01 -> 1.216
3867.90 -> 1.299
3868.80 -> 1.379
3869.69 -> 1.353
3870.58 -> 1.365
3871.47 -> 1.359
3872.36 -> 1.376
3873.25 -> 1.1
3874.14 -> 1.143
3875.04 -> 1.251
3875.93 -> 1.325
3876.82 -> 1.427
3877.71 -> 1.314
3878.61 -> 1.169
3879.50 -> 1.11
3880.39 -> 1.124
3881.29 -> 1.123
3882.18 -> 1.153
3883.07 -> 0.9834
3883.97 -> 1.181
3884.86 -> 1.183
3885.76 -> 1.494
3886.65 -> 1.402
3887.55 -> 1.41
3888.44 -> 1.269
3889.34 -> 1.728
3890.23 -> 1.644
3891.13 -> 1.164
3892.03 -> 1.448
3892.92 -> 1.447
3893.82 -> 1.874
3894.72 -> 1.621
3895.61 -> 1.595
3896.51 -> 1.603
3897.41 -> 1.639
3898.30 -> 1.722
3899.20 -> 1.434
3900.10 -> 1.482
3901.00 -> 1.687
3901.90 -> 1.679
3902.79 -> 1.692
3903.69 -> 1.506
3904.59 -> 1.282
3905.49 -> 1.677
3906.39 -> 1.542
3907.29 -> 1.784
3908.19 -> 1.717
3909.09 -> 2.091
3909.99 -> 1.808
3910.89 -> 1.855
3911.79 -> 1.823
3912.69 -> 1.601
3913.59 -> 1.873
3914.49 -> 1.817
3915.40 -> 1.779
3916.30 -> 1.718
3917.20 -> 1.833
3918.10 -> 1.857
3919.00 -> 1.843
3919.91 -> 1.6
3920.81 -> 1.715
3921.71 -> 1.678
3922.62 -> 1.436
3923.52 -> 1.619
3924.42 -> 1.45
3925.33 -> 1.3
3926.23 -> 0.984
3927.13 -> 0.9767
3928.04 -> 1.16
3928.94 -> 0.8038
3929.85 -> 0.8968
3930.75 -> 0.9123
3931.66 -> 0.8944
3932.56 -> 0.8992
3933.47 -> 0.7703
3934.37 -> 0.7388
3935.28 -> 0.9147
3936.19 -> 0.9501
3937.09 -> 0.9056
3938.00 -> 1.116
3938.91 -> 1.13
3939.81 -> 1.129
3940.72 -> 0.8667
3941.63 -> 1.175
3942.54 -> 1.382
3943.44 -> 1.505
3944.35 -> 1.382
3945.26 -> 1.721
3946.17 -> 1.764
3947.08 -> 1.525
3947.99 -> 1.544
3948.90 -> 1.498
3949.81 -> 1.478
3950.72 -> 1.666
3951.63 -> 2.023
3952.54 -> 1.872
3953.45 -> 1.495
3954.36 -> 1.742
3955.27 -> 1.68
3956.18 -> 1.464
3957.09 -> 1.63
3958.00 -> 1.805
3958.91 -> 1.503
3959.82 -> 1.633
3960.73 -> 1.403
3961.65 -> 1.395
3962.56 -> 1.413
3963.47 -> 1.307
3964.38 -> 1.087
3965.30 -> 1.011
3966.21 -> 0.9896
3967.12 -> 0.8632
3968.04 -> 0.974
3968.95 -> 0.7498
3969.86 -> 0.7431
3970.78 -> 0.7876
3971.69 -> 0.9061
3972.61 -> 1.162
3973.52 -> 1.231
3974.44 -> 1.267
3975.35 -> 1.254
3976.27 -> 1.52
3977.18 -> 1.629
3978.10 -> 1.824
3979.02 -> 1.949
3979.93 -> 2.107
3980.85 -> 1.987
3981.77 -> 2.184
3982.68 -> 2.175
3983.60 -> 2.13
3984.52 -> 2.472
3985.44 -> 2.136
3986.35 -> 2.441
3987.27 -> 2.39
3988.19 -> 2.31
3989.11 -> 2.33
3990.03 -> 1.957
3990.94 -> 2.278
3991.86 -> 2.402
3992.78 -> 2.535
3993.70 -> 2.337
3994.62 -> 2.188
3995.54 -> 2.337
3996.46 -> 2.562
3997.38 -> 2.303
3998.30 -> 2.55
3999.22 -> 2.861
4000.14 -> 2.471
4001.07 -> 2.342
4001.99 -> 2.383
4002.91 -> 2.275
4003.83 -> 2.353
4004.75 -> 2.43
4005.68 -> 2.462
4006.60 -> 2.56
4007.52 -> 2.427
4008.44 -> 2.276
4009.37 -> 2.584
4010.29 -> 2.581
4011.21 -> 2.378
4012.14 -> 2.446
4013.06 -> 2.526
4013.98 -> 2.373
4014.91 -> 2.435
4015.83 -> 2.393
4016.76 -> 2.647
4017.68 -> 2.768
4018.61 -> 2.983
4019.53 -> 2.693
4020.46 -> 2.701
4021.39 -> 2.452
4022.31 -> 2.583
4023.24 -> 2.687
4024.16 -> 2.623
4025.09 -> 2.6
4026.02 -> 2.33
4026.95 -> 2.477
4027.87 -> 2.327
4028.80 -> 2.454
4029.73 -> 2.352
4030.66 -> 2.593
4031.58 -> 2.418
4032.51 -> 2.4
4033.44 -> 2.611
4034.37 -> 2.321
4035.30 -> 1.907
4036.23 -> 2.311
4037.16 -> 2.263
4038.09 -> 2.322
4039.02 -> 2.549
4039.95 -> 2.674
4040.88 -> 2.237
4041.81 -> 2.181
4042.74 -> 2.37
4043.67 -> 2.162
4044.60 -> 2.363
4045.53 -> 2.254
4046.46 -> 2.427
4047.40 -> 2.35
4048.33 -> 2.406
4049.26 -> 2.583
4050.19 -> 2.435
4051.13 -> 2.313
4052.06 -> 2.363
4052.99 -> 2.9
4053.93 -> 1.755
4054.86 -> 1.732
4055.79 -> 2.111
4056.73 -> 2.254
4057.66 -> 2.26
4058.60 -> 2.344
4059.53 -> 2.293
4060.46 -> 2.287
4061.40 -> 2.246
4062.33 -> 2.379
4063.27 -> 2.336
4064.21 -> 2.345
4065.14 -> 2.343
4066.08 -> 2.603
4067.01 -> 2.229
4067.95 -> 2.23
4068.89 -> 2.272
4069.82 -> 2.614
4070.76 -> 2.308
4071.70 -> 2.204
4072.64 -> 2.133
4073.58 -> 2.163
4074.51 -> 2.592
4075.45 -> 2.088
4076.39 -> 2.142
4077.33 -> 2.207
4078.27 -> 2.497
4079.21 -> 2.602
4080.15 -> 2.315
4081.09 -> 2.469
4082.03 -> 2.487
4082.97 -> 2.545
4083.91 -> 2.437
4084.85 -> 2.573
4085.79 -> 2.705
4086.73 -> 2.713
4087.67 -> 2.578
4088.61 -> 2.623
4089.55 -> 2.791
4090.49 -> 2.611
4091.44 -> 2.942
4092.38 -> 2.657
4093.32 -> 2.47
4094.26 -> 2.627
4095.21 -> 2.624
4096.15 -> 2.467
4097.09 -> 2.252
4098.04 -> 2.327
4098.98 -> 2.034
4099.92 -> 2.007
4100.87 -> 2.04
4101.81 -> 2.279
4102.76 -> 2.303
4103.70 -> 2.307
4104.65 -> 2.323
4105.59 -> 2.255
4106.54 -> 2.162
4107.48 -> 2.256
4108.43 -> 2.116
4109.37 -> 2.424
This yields 1.9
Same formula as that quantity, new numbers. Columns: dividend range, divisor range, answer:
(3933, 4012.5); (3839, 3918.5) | 1.32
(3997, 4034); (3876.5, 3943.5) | 1.89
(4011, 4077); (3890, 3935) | 1.70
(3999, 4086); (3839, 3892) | 2.09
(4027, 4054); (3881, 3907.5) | 1.73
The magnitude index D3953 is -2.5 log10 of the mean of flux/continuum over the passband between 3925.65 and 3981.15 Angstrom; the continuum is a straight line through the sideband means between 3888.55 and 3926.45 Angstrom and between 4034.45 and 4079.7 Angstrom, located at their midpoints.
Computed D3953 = 0.39 mag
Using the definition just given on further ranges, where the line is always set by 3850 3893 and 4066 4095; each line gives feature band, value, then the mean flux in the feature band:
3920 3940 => 0.39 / 1.12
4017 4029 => -0.21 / 2.59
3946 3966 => 0.15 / 1.53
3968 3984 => 0.25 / 1.49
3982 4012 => -0.19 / 2.38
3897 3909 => -0.11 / 1.62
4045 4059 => 0.00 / 2.3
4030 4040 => -0.08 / 2.38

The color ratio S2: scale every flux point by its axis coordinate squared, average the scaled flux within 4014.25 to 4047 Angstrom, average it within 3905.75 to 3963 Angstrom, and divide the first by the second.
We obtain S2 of 1.8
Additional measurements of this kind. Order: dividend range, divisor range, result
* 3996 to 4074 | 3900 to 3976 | 1.82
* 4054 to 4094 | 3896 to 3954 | 1.77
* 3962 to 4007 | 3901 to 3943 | 1.40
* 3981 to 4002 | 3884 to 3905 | 1.62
